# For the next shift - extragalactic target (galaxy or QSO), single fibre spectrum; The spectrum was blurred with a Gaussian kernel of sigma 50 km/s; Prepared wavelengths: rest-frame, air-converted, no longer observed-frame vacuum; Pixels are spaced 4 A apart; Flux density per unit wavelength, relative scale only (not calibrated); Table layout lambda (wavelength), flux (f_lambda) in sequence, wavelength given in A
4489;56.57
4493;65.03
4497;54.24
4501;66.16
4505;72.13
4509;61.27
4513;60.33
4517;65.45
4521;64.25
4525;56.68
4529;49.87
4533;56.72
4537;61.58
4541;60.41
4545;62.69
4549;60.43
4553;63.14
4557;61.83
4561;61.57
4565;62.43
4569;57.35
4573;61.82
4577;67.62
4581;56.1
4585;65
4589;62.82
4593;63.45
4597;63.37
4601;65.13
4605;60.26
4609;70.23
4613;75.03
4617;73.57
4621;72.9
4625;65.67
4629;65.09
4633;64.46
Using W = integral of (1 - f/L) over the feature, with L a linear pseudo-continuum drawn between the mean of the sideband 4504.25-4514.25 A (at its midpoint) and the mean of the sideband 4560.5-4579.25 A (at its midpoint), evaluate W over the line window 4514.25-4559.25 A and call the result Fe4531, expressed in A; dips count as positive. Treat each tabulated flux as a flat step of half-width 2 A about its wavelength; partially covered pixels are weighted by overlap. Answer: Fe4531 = 2.0 A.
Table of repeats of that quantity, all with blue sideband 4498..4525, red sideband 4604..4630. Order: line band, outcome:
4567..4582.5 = 1.5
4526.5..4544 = 2.1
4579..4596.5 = 1.5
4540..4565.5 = 1.7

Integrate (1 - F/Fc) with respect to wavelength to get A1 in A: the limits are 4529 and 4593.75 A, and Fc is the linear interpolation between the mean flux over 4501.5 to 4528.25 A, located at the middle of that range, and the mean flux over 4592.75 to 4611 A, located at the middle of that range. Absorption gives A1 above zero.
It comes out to 2.7 A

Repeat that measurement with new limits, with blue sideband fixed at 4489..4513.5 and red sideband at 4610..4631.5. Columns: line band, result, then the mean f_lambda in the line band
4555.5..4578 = 1.7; 61.9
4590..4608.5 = 1.4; 63.6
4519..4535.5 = 1.9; 57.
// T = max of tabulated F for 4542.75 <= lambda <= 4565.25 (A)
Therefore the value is 63.14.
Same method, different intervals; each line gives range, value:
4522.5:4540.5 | 61.58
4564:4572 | 62.43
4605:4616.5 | 75.03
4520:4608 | 67.62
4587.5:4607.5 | 65.13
